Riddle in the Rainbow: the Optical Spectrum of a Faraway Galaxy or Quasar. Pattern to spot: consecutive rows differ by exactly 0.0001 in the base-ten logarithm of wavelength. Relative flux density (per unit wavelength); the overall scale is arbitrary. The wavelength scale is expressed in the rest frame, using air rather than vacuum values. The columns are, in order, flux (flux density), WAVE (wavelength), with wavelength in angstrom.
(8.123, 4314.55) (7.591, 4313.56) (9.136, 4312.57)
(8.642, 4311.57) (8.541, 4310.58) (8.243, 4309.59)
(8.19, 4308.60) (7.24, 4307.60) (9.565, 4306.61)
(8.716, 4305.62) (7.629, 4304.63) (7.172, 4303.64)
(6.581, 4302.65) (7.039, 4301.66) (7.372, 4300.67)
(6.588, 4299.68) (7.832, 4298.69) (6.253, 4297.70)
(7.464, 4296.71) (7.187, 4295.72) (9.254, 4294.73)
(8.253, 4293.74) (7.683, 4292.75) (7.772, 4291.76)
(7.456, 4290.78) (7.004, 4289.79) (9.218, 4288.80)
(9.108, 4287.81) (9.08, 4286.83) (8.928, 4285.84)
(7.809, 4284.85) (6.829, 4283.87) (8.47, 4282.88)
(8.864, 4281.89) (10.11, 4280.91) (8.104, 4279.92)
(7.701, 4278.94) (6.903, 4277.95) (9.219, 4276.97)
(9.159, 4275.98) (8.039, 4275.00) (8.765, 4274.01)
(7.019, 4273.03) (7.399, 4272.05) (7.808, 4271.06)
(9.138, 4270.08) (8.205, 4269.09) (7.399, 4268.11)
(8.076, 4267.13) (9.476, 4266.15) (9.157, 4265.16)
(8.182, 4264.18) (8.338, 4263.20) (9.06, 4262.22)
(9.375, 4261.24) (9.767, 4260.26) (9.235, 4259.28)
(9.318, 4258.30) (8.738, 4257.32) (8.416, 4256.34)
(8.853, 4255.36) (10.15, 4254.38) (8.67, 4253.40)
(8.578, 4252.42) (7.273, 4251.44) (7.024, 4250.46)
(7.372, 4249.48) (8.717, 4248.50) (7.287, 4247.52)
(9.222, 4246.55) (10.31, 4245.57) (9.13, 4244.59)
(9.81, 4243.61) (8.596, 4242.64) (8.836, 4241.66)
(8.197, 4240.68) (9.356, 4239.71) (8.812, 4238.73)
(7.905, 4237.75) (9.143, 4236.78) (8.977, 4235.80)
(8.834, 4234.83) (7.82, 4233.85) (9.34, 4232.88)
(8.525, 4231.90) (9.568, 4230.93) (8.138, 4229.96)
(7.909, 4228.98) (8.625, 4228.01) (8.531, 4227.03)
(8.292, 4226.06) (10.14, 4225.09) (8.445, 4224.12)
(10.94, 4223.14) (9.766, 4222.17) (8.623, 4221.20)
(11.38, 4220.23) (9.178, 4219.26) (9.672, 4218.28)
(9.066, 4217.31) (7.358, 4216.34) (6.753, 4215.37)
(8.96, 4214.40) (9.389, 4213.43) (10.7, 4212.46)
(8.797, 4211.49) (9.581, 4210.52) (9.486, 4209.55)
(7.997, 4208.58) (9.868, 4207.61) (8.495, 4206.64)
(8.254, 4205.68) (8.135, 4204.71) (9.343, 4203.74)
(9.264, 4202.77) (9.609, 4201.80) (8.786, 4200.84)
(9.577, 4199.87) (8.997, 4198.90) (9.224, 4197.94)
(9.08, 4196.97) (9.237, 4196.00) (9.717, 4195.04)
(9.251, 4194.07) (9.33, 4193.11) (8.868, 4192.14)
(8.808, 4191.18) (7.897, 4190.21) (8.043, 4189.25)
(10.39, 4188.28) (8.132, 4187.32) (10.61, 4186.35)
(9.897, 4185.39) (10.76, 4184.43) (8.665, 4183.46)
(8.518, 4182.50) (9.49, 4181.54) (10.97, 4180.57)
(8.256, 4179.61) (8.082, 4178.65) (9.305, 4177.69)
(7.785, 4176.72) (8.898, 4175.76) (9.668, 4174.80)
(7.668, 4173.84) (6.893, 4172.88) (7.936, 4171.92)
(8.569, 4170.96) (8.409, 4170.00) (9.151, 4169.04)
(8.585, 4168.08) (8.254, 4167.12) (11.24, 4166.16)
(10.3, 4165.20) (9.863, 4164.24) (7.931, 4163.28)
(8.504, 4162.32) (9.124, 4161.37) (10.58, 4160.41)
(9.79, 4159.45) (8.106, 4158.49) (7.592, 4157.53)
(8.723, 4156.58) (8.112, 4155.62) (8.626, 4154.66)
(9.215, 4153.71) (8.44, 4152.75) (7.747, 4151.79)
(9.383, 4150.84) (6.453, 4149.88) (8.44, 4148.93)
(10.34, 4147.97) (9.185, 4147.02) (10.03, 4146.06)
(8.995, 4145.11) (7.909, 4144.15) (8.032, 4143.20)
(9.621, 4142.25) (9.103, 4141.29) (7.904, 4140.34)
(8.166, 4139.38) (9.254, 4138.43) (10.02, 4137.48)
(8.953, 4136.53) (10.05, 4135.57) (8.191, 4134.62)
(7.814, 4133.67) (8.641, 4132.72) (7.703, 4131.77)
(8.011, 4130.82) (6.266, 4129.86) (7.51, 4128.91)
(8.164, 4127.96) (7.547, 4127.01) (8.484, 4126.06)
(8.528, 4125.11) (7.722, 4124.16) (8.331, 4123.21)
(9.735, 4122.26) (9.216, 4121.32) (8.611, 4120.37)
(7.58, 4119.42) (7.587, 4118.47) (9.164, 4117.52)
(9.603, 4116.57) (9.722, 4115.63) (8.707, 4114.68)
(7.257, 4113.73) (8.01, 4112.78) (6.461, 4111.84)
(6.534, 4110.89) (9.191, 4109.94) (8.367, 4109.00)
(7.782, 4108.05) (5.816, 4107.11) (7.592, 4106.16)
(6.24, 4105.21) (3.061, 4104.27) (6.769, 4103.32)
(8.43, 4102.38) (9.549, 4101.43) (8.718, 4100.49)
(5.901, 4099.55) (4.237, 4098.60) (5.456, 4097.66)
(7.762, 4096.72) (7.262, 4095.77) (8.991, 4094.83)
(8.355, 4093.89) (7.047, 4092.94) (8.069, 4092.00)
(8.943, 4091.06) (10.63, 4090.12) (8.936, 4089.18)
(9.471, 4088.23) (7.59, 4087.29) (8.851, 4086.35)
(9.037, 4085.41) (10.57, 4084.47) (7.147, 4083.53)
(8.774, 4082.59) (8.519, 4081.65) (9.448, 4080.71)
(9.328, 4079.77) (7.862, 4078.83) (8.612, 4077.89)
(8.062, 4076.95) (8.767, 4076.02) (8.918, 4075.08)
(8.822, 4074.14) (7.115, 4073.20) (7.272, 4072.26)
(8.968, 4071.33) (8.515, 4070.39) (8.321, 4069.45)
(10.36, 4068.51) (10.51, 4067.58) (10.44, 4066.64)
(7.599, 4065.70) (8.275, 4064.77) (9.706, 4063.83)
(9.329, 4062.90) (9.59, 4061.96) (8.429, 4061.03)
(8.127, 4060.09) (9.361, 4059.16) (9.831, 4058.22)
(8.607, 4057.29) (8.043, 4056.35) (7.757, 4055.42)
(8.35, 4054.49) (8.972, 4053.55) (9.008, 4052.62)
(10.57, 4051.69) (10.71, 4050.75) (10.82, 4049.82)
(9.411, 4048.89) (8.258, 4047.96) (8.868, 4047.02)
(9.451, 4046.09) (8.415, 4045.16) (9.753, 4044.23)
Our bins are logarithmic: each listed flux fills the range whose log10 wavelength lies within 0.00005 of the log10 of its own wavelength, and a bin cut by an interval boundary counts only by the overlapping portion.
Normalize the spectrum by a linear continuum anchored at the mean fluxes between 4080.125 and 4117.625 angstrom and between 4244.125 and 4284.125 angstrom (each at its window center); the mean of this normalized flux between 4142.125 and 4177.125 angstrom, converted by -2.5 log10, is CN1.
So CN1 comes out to -0.08 mag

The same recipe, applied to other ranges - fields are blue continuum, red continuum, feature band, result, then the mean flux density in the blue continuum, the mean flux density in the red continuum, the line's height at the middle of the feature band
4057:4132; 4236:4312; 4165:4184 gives -0.067 mag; 8.24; 8.33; 8.28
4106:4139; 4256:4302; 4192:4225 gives -0.115 mag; 8.24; 8.25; 8.24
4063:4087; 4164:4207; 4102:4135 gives 0.136 mag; 8.79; 9.02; 8.88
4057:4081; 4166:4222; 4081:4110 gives 0.137 mag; 8.85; 9.01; 8.88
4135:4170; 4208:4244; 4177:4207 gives -0.022 mag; 8.93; 8.96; 8.94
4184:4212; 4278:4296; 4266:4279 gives 0.033 mag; 9.15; 8.25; 8.39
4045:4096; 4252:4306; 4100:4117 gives 0.146 mag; 8.86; 8.25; 8.75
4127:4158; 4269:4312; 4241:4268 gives -0.078 mag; 8.5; 8.03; 8.15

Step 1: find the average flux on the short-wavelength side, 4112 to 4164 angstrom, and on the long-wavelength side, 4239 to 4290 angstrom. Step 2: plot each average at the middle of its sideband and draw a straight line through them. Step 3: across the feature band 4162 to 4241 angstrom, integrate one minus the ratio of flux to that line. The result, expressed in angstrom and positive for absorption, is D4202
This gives -3.9 angstrom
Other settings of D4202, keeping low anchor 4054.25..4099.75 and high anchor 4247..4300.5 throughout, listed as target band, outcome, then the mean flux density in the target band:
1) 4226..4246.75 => -1.3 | 8.82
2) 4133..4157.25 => -0.9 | 8.74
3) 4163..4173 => -0.6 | 8.91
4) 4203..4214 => -1.0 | 9.1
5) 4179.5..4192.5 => -1.4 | 9.27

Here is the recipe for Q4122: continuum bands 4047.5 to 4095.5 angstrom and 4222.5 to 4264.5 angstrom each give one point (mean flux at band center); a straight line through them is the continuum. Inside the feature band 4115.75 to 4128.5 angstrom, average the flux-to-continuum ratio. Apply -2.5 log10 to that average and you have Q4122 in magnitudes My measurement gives 0.04 mag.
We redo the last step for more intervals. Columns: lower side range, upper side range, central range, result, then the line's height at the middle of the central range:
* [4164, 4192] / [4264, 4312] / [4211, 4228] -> -0.063 mag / 8.65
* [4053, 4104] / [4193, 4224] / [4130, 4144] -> 0.023 mag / 8.78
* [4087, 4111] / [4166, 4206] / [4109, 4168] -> -0.049 mag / 8.21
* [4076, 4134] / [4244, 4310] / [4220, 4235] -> -0.104 mag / 8.19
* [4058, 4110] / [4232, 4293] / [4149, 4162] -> -0.029 mag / 8.38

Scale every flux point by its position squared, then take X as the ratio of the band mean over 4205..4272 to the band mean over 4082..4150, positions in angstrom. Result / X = 1.14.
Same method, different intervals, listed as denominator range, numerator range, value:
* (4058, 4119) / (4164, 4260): 1.15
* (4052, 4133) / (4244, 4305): 1.09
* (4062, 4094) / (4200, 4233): 1.10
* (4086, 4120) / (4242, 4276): 1.19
